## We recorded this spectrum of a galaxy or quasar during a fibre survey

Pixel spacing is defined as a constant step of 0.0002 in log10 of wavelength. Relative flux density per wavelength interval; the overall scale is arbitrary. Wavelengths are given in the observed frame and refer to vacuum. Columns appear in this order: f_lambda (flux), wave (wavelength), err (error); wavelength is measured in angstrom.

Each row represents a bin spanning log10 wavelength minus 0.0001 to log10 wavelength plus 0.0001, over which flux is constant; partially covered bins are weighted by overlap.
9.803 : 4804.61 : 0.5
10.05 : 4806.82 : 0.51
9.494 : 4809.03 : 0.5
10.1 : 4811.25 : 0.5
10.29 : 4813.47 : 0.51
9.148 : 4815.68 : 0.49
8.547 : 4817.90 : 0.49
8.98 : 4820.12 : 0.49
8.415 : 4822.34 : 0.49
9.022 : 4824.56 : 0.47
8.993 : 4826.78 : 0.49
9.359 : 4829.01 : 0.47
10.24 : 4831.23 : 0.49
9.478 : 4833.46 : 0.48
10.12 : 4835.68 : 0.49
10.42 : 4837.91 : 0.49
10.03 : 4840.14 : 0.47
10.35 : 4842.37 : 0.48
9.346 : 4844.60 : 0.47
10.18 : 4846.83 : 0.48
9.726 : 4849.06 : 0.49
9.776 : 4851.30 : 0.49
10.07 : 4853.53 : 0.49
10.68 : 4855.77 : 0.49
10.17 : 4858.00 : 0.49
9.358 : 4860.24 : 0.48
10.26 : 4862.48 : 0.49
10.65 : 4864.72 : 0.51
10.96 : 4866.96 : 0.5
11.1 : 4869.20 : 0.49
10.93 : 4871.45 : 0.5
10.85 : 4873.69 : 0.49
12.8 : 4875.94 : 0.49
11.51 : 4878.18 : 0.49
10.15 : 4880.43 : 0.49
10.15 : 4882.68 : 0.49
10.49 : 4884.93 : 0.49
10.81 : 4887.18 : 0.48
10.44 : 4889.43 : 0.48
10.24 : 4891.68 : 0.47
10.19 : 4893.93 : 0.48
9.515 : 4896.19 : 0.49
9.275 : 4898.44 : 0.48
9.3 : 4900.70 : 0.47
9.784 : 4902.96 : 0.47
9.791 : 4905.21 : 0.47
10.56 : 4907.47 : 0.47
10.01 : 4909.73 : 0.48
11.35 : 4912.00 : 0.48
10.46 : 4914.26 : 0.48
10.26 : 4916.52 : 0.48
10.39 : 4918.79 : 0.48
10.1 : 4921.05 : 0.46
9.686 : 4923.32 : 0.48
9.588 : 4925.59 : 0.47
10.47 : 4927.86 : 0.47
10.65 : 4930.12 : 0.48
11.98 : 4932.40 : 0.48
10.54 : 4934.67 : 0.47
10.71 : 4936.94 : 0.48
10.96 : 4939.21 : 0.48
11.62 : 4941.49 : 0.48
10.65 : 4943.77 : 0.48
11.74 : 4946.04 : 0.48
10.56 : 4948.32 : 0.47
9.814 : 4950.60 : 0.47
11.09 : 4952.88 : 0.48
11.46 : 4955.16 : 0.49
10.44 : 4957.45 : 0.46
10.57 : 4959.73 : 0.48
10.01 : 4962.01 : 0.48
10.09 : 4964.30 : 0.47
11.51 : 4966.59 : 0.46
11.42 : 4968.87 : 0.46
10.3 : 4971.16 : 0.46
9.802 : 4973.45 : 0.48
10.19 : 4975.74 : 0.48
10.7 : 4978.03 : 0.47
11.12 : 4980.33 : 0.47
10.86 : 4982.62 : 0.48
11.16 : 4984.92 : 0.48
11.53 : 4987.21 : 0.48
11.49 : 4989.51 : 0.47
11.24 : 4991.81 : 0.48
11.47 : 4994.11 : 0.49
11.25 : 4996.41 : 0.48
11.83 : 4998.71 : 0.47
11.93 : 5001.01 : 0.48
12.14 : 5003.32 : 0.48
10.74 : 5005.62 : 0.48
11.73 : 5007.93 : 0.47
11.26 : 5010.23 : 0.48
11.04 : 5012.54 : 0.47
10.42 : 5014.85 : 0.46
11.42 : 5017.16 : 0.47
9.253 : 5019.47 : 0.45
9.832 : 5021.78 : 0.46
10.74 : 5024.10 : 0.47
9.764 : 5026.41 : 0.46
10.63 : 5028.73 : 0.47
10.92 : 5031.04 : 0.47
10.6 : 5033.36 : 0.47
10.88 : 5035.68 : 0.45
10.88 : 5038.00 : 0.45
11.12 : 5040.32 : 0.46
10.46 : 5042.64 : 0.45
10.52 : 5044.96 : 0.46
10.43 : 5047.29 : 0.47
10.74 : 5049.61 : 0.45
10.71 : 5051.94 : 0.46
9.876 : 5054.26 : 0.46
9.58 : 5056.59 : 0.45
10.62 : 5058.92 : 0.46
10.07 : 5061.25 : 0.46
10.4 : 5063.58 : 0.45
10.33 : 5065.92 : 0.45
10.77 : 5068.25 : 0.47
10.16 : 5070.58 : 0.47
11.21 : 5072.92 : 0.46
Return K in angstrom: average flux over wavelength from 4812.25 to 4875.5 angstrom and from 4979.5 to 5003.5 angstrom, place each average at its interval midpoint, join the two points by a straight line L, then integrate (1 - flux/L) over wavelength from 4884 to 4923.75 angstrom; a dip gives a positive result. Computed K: 1.48 angstrom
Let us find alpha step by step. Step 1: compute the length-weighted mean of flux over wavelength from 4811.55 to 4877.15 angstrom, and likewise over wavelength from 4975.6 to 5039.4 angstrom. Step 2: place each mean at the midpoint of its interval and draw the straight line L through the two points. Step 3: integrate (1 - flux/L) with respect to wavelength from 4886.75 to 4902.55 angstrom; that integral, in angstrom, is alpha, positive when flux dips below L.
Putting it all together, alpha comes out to 0.6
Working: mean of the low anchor 10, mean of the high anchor 11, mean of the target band 9.92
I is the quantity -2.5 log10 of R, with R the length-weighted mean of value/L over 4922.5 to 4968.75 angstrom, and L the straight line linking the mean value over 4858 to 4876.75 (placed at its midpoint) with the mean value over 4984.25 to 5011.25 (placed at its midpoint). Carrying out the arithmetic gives 0.05 mag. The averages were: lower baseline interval 10.8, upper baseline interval 11.5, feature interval 10.7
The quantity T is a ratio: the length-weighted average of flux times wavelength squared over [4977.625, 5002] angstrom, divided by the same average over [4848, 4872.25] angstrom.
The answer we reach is 1.16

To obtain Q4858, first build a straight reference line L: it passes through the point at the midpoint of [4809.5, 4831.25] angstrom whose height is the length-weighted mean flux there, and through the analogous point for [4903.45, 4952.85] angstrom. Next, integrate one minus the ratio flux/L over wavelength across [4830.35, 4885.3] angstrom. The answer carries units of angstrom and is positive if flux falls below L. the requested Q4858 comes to -3.78 angstrom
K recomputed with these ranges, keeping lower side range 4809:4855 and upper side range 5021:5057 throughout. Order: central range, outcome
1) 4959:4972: -0.6 angstrom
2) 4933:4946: -1.2 angstrom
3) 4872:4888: -1.8 angstrom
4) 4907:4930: -0.7 angstrom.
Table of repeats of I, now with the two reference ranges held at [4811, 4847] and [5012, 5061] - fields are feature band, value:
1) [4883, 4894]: -0.07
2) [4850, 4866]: -0.05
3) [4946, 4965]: -0.05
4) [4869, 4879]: -0.17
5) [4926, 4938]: -0.08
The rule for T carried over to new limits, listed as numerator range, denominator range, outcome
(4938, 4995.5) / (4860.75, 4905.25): 1.08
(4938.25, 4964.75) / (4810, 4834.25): 1.22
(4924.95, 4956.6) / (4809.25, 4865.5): 1.16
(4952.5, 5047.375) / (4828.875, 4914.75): 1.11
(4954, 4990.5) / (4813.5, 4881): 1.13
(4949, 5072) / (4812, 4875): 1.16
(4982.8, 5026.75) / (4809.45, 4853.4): 1.24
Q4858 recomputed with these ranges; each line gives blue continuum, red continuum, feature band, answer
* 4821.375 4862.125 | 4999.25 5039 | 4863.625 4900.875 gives -2.1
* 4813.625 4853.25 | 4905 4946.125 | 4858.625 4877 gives -1.6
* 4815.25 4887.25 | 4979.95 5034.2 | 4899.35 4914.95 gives 0.4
